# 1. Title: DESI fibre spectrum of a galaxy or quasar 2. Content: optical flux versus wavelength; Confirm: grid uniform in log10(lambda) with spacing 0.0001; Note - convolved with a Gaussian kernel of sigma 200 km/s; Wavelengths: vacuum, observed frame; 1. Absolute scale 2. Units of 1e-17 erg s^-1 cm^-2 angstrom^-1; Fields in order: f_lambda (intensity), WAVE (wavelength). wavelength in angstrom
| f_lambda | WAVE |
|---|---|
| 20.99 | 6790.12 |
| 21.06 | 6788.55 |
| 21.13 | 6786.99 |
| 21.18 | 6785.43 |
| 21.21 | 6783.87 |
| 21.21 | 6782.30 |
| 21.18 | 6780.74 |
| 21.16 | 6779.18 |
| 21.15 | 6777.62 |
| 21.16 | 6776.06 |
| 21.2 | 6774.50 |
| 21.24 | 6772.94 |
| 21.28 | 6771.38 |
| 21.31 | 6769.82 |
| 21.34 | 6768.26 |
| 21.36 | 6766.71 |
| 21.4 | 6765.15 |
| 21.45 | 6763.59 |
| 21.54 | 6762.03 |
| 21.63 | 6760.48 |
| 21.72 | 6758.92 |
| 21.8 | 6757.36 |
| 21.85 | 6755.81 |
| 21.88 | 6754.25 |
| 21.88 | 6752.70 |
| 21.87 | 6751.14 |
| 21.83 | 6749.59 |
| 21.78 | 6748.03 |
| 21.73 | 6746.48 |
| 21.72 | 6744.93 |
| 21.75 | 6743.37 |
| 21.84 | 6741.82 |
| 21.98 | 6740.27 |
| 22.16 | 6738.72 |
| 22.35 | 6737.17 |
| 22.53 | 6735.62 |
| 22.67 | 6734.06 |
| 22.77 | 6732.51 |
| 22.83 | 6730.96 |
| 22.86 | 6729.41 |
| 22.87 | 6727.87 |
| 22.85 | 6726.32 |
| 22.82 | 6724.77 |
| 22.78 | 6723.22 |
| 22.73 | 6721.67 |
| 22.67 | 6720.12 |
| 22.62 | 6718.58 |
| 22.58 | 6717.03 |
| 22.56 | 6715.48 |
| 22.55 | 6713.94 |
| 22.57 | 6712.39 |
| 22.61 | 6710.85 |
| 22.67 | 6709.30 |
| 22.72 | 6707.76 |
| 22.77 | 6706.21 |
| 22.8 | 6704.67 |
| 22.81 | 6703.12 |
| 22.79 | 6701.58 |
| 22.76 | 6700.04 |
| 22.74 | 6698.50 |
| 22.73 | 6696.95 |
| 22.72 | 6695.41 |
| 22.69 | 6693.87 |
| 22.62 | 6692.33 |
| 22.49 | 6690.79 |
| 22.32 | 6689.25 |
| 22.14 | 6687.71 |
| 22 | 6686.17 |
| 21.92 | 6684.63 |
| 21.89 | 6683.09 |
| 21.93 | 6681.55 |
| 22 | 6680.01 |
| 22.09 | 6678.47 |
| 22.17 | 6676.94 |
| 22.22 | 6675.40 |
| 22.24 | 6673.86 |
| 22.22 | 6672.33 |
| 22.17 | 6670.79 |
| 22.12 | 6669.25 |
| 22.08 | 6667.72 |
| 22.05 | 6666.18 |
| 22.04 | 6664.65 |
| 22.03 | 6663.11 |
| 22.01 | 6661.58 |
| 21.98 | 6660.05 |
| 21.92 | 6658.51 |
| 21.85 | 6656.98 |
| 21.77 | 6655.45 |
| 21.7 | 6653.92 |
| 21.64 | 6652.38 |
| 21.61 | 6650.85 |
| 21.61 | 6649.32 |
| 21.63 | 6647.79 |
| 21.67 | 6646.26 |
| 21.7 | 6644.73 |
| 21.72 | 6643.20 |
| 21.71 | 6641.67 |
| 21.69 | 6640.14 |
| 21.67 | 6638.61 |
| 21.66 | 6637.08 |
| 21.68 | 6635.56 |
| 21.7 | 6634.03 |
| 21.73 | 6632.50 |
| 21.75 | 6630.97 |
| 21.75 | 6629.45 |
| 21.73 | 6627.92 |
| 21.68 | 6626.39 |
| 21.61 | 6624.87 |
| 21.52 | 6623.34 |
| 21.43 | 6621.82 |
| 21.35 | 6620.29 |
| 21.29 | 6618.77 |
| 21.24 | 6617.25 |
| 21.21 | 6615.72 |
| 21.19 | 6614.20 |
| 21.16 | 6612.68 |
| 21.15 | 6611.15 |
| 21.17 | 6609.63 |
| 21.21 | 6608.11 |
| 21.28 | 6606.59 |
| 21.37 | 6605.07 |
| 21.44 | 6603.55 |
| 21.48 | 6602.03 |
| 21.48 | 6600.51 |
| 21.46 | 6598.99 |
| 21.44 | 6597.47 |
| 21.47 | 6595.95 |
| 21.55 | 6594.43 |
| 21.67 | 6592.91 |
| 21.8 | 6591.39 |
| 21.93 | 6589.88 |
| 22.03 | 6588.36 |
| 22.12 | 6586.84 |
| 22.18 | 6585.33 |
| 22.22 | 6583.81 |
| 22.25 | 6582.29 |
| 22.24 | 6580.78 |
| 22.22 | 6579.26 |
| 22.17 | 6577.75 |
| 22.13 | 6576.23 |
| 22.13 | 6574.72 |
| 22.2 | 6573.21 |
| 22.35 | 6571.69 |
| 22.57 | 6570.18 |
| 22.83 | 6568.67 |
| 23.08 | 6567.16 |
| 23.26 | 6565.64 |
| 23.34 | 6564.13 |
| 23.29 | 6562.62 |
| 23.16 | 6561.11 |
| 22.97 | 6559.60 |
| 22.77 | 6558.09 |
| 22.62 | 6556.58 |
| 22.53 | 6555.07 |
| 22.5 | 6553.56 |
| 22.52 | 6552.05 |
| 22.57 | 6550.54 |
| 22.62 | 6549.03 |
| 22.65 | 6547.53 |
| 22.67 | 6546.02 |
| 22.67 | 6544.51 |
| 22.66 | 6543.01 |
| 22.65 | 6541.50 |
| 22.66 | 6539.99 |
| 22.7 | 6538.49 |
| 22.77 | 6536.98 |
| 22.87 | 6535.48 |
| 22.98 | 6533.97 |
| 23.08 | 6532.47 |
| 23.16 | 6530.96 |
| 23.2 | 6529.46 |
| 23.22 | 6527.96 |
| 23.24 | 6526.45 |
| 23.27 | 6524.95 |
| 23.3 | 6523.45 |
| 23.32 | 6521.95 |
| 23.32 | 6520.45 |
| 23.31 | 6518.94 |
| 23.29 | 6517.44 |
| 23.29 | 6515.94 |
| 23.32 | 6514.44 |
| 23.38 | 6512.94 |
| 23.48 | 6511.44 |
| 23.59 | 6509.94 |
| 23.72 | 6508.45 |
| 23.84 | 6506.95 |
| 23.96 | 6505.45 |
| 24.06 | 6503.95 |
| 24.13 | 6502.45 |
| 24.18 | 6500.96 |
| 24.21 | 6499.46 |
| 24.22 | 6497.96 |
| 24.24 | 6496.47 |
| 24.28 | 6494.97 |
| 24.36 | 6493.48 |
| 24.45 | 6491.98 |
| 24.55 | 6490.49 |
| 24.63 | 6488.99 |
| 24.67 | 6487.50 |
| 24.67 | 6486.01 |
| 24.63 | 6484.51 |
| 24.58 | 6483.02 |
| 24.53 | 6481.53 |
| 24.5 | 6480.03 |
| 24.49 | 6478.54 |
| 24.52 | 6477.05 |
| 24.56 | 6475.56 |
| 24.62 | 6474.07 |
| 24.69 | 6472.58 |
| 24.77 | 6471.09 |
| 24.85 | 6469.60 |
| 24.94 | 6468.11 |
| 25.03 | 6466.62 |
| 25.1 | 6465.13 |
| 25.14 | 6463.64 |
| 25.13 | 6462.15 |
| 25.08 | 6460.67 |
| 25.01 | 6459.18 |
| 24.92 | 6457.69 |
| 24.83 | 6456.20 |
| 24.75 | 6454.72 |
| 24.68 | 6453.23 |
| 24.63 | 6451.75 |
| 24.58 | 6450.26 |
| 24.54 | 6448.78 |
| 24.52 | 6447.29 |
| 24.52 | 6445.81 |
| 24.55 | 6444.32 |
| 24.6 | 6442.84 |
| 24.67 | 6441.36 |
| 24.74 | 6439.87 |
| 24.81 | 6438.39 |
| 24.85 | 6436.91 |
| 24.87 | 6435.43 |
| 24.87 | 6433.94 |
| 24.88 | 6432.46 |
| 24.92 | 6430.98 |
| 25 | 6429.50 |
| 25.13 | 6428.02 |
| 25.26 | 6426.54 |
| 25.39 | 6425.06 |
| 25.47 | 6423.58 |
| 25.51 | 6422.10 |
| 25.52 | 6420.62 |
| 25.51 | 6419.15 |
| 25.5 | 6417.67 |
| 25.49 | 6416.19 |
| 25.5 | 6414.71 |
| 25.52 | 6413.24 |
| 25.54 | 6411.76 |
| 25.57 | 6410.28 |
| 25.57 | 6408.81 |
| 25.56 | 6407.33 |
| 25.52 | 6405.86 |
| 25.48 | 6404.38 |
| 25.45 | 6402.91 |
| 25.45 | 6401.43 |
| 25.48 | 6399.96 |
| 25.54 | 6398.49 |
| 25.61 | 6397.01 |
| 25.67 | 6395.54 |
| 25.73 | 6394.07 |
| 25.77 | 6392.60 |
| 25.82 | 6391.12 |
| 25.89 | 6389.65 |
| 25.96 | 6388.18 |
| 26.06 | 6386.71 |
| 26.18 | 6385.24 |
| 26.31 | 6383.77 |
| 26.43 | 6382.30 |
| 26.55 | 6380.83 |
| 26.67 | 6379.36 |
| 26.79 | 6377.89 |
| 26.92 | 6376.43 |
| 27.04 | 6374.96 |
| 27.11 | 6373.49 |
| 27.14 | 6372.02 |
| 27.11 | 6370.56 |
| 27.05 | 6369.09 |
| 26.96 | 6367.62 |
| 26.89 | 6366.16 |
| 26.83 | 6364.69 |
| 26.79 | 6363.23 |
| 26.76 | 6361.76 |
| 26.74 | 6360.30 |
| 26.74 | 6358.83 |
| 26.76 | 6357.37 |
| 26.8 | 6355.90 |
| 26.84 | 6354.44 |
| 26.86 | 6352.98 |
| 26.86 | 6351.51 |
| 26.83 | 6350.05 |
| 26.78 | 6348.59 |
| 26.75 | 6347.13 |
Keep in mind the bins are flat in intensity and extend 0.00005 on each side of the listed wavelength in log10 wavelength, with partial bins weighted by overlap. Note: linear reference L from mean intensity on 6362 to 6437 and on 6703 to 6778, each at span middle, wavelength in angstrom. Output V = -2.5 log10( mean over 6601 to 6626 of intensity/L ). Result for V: 0.11 mag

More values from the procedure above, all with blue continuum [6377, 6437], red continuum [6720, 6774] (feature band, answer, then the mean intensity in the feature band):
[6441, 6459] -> 0.02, 24.7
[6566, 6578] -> 0.07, 22.5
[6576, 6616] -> 0.09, 21.7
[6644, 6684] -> 0.05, 21.9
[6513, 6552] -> 0.06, 23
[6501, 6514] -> 0.03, 23.8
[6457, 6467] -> 0.00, 25.1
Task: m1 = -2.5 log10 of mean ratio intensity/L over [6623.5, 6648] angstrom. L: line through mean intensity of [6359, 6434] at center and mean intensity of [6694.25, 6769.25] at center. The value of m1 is 0.08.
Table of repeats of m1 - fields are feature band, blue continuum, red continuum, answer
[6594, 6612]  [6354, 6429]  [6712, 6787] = 0.11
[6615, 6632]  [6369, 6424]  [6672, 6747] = 0.09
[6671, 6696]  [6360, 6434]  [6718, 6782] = 0.02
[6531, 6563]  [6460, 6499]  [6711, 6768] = 0.06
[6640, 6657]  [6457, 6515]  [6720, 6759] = 0.07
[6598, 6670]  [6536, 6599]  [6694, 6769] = 0.04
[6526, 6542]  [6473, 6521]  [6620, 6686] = 0.03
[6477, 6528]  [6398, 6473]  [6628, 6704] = 0.01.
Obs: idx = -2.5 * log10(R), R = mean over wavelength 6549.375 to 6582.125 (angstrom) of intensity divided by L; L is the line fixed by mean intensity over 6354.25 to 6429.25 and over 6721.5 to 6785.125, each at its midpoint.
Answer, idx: 0.066 mag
